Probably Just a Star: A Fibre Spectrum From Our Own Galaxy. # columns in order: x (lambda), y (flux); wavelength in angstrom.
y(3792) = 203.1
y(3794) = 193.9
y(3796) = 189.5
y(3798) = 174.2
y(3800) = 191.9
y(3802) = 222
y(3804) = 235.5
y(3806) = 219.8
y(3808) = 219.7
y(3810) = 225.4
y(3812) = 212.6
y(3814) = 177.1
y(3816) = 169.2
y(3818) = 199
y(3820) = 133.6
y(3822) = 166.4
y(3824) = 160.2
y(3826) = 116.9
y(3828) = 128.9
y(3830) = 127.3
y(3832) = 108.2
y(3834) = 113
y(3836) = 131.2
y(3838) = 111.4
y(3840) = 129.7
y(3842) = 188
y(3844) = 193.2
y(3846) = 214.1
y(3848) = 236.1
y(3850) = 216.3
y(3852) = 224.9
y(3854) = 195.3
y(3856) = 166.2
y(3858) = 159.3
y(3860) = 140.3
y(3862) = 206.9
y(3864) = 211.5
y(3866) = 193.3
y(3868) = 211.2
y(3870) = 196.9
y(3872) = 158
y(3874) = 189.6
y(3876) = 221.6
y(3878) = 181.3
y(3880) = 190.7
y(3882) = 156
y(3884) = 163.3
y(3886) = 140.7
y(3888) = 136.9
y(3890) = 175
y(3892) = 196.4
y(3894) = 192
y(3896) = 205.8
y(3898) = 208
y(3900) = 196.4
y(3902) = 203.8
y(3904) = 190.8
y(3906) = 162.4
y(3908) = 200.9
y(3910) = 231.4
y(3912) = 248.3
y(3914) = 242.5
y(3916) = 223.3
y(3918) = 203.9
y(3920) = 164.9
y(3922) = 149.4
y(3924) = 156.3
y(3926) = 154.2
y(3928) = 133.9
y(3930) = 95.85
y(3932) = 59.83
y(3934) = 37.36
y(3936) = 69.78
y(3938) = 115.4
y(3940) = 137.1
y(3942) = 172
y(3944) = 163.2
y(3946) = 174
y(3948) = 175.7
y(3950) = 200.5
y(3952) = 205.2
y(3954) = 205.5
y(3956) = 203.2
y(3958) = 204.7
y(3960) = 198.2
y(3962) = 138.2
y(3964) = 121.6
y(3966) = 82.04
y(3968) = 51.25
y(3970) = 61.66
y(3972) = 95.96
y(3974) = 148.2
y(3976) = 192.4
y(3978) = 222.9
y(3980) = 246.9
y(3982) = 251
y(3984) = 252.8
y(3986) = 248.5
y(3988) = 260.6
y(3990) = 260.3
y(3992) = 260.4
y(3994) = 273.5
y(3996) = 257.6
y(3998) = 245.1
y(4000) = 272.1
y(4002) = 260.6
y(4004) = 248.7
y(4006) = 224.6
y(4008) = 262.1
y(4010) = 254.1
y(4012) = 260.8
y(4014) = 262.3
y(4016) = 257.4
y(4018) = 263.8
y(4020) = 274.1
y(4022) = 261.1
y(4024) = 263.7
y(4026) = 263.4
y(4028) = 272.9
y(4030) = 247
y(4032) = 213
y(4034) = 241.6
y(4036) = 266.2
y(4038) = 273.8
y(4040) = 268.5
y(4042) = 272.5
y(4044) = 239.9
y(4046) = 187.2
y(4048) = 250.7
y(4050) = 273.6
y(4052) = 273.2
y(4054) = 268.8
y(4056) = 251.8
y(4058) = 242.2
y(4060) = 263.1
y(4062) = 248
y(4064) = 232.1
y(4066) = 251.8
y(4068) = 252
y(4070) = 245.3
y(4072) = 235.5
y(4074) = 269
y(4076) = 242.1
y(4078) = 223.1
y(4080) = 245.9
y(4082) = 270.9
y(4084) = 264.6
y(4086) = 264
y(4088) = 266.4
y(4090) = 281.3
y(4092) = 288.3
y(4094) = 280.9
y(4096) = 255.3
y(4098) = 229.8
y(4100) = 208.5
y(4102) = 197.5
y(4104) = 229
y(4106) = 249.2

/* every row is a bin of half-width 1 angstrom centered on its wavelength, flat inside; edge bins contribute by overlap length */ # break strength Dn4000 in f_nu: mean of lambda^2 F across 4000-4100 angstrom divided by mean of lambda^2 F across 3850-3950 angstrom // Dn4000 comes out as 1.58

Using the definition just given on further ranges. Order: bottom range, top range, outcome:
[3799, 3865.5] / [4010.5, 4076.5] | 1.60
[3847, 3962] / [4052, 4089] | 1.55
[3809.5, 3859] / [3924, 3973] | 0.86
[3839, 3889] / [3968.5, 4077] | 1.43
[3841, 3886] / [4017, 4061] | 1.47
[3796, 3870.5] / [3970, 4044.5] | 1.49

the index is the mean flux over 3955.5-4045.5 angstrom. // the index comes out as 227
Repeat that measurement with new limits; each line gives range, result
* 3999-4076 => 254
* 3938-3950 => 163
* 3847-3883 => 192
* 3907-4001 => 180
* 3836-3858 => 184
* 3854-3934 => 178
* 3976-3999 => 250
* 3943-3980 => 160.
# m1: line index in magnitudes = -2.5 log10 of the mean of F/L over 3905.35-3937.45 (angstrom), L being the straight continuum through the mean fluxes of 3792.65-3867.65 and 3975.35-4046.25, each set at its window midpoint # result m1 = 0.34 mag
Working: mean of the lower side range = 179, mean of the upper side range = 253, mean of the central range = 158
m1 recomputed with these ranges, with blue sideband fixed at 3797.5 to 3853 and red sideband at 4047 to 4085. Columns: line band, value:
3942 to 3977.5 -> 0.369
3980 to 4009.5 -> -0.112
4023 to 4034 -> -0.045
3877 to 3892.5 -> 0.173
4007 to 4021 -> -0.112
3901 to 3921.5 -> -0.010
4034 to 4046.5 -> -0.037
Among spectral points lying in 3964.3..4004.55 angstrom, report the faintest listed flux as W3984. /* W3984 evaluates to 51.25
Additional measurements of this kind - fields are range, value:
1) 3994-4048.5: 187.2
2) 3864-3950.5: 37.36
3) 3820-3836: 108.2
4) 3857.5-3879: 140.3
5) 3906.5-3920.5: 164.9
